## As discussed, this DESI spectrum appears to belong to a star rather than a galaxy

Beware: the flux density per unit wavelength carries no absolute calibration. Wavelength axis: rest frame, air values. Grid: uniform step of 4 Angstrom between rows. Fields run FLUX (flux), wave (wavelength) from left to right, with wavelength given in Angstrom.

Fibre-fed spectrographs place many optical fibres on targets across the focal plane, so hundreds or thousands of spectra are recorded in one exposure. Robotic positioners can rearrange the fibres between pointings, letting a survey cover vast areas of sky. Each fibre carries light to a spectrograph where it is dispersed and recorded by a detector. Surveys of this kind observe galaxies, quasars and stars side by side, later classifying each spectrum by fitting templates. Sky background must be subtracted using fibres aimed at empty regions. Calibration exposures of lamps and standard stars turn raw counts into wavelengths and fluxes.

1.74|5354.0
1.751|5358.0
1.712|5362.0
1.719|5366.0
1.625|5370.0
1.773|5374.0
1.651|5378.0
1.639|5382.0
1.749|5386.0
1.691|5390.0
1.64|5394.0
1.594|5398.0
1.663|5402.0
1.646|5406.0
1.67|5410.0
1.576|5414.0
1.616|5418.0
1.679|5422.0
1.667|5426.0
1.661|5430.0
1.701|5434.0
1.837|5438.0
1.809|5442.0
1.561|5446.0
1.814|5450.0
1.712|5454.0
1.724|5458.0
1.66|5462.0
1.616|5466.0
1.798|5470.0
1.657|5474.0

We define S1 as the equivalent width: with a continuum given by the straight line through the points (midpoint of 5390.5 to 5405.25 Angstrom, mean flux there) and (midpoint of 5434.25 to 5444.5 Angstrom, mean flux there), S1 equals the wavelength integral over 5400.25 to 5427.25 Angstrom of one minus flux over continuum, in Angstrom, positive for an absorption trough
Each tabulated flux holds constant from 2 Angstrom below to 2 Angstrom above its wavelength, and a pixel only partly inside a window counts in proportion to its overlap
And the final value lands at 0.8 Angstrom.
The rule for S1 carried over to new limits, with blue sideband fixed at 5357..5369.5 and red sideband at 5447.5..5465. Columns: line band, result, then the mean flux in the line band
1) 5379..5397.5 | 0.5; 1.67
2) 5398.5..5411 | 0.5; 1.65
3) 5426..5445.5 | -0.1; 1.73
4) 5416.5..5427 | 0.4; 1.65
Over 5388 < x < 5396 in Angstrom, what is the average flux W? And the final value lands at 1.67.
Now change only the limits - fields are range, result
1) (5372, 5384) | 1.69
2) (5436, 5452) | 1.76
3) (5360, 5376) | 1.71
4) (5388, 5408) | 1.65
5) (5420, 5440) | 1.71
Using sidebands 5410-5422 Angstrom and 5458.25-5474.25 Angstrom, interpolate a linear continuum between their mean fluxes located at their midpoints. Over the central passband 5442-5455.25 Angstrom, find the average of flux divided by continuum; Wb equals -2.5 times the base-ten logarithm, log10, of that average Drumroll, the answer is -0.029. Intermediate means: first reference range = 1.62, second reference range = 1.69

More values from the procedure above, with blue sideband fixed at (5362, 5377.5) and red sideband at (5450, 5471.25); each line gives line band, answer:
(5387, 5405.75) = 0.03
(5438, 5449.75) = -0.01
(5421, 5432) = 0.02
